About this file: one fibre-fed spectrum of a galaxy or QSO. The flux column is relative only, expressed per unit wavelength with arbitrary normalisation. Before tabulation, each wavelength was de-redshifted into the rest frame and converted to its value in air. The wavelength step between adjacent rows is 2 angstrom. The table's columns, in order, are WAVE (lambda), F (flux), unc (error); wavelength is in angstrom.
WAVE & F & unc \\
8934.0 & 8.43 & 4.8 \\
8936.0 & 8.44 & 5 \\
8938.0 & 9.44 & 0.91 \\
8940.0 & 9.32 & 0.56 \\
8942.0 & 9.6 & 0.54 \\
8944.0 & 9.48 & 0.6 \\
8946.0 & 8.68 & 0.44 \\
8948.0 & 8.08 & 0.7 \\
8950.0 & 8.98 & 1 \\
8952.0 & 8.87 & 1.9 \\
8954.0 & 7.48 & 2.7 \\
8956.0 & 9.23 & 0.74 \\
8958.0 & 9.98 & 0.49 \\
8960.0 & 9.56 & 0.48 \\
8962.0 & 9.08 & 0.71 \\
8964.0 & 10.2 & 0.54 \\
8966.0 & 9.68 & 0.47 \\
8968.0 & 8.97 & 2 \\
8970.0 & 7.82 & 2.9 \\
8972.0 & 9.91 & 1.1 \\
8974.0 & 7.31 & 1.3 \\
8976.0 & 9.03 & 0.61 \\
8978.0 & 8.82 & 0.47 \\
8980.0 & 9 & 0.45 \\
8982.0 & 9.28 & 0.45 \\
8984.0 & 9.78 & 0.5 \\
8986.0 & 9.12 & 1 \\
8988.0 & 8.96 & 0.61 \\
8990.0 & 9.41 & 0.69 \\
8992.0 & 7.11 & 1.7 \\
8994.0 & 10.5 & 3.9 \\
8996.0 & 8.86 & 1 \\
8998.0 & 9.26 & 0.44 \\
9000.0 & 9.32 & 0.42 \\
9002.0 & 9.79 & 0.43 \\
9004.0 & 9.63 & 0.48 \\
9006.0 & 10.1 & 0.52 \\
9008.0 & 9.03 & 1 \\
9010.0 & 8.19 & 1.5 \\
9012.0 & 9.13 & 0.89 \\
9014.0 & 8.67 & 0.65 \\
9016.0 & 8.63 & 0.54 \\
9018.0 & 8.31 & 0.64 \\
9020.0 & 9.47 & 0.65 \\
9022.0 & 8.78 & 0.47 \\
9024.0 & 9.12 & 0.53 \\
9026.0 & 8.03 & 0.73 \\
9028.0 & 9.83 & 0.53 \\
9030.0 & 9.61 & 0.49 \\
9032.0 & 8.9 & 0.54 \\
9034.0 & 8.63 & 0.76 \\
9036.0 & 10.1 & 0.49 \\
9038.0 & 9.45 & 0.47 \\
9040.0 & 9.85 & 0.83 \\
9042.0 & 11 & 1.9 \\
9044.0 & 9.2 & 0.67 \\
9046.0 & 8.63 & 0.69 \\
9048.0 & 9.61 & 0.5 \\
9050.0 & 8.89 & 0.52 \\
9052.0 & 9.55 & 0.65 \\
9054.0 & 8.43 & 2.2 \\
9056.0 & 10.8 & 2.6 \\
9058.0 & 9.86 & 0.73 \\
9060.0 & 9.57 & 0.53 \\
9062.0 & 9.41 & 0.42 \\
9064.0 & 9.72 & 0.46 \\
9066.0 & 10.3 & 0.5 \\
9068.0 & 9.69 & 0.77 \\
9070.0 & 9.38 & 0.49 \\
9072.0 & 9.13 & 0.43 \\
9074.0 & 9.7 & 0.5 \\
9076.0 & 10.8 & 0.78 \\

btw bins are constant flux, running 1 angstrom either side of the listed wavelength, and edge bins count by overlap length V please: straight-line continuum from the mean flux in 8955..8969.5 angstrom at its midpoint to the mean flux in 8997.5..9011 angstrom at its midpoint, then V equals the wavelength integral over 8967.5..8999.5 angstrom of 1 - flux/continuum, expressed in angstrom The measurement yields 1.5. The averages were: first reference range 9.47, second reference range 9.33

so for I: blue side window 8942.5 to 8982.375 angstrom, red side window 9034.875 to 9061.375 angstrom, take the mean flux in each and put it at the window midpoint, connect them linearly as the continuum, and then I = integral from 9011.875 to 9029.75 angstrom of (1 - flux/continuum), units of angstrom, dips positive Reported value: 0.95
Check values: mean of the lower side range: 8.98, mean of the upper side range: 9.6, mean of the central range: 8.9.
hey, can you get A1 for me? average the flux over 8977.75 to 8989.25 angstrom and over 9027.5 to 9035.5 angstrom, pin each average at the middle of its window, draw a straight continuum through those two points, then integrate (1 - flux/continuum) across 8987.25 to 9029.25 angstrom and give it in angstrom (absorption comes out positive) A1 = 0.76 angstrom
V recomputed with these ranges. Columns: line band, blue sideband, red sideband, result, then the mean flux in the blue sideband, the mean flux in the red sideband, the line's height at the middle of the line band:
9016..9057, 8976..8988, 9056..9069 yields 1.4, 9.17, 9.84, 9.62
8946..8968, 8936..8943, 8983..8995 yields 0.4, 9.31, 9.15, 9.25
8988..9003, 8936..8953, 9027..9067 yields 0.2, 9.02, 9.57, 9.29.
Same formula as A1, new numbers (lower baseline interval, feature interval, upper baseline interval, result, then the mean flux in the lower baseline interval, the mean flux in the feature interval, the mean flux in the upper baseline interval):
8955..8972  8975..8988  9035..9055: 0.3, 9.35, 9.16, 9.47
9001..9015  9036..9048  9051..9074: -0.2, 9.22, 9.66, 9.63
